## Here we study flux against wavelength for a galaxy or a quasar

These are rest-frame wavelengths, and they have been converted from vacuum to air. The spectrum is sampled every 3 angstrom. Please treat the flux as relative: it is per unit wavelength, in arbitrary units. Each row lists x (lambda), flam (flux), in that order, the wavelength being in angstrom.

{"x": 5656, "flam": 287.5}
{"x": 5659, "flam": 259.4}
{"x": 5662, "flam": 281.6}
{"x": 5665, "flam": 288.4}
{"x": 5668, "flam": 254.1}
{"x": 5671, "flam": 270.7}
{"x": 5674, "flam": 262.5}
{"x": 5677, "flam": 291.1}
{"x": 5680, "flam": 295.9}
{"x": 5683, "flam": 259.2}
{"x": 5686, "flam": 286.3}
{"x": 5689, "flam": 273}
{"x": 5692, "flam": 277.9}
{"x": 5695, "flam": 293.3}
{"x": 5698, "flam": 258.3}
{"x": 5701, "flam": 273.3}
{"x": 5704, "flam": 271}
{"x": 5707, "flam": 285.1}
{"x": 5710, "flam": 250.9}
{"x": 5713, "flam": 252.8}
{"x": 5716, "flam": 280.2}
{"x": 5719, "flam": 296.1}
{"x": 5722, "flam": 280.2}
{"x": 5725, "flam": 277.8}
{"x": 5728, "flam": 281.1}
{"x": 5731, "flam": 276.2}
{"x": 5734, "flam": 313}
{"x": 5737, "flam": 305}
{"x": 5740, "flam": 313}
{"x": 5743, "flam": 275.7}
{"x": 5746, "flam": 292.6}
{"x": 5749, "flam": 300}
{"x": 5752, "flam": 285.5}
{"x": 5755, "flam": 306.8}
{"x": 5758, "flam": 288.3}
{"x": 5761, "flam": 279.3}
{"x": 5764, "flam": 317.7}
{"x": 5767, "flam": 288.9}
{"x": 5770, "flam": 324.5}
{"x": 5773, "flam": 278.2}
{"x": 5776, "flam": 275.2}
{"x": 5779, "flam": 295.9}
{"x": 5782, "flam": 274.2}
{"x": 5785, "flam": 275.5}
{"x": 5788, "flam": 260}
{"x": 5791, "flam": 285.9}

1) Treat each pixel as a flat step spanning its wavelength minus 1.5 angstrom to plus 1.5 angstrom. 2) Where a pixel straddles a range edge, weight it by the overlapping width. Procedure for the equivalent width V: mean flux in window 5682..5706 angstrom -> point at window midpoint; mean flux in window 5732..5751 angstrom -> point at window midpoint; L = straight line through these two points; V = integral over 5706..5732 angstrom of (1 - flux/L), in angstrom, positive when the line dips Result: 1.08 angstrom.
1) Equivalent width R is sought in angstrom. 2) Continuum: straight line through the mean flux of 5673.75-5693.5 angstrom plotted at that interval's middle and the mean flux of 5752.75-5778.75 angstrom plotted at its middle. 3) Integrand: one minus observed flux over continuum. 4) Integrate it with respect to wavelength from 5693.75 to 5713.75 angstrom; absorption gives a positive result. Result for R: 0.93 angstrom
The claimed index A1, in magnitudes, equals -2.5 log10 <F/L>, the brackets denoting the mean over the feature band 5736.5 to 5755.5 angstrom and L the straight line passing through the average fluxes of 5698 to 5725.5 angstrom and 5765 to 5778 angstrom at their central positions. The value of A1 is -0.04 mag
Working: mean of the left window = 273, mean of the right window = 293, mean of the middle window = 296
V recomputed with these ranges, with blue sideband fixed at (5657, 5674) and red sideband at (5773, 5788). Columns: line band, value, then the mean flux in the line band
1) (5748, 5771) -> -1.80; 298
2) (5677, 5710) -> -0.53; 277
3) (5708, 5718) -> 0.34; 264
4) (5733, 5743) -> -1.08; 305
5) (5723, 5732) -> -0.13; 279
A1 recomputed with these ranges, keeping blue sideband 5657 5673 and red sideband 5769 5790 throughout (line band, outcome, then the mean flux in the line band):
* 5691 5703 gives 0.00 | 275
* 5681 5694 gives -0.01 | 276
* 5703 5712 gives 0.03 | 268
